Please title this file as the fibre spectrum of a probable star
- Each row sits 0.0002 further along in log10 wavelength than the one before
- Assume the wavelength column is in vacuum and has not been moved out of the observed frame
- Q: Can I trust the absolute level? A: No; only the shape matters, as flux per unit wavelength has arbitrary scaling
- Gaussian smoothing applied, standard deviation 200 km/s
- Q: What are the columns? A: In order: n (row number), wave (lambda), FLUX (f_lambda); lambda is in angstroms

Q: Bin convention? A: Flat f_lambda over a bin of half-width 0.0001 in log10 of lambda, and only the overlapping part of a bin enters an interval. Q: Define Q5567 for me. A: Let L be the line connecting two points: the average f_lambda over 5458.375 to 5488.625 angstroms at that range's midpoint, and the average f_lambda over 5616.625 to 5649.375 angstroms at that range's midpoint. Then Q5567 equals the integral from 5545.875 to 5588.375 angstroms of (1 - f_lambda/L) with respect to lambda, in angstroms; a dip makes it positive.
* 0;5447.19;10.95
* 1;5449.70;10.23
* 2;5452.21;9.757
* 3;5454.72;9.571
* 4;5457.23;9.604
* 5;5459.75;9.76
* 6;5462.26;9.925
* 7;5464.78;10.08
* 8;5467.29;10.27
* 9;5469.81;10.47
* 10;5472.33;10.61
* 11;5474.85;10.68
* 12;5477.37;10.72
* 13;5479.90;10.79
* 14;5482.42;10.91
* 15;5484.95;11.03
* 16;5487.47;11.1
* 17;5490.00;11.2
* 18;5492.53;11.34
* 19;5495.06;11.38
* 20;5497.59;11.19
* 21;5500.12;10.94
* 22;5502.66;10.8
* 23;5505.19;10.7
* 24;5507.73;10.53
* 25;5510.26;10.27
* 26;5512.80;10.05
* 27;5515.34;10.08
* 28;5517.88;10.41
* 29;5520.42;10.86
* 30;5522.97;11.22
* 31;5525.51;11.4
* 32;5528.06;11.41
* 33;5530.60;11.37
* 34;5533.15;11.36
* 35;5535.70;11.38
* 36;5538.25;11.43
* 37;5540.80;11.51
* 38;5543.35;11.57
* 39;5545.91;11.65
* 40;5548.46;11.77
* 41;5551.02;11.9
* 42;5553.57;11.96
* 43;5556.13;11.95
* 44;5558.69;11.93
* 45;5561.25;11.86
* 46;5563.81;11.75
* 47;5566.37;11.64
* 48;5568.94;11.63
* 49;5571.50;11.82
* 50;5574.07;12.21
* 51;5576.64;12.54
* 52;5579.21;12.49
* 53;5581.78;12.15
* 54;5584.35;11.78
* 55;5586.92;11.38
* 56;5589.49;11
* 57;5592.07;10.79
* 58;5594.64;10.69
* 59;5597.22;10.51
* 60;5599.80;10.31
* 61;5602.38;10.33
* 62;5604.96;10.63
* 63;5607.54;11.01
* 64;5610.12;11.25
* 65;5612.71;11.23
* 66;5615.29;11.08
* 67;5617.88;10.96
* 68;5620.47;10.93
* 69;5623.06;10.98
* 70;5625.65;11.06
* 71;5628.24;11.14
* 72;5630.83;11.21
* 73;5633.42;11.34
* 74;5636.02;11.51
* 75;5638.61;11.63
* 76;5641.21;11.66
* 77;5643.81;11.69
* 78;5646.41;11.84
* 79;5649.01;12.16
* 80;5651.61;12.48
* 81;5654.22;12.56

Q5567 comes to -3.4 angstroms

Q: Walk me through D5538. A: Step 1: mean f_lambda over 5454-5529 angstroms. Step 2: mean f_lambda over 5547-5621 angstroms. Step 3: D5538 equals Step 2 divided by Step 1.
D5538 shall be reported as 1.07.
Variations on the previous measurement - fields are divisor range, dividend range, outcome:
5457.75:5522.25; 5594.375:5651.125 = 1.05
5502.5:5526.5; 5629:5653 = 1.10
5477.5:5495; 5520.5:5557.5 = 1.04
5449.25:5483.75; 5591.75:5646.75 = 1.08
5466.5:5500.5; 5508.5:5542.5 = 1.01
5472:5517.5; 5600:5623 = 1.01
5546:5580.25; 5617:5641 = 0.94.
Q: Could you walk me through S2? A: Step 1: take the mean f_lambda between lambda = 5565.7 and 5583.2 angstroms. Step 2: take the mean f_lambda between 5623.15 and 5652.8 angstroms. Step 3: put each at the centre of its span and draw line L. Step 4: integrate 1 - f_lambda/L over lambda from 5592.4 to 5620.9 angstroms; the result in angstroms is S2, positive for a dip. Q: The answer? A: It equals 2.45 angstroms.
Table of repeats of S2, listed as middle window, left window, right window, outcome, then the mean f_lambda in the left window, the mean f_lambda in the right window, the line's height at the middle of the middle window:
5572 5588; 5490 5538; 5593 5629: -1.8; 10.9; 10.9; 10.9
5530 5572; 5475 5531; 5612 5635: -2.7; 10.9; 11.1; 11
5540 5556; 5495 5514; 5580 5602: -1.3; 10.7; 11.1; 10.9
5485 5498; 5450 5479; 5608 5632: -1.2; 10.1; 11.1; 10.3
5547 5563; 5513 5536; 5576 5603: -1.1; 11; 11.3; 11.1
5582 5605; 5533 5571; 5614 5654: 1.4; 11.7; 11.5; 11.6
